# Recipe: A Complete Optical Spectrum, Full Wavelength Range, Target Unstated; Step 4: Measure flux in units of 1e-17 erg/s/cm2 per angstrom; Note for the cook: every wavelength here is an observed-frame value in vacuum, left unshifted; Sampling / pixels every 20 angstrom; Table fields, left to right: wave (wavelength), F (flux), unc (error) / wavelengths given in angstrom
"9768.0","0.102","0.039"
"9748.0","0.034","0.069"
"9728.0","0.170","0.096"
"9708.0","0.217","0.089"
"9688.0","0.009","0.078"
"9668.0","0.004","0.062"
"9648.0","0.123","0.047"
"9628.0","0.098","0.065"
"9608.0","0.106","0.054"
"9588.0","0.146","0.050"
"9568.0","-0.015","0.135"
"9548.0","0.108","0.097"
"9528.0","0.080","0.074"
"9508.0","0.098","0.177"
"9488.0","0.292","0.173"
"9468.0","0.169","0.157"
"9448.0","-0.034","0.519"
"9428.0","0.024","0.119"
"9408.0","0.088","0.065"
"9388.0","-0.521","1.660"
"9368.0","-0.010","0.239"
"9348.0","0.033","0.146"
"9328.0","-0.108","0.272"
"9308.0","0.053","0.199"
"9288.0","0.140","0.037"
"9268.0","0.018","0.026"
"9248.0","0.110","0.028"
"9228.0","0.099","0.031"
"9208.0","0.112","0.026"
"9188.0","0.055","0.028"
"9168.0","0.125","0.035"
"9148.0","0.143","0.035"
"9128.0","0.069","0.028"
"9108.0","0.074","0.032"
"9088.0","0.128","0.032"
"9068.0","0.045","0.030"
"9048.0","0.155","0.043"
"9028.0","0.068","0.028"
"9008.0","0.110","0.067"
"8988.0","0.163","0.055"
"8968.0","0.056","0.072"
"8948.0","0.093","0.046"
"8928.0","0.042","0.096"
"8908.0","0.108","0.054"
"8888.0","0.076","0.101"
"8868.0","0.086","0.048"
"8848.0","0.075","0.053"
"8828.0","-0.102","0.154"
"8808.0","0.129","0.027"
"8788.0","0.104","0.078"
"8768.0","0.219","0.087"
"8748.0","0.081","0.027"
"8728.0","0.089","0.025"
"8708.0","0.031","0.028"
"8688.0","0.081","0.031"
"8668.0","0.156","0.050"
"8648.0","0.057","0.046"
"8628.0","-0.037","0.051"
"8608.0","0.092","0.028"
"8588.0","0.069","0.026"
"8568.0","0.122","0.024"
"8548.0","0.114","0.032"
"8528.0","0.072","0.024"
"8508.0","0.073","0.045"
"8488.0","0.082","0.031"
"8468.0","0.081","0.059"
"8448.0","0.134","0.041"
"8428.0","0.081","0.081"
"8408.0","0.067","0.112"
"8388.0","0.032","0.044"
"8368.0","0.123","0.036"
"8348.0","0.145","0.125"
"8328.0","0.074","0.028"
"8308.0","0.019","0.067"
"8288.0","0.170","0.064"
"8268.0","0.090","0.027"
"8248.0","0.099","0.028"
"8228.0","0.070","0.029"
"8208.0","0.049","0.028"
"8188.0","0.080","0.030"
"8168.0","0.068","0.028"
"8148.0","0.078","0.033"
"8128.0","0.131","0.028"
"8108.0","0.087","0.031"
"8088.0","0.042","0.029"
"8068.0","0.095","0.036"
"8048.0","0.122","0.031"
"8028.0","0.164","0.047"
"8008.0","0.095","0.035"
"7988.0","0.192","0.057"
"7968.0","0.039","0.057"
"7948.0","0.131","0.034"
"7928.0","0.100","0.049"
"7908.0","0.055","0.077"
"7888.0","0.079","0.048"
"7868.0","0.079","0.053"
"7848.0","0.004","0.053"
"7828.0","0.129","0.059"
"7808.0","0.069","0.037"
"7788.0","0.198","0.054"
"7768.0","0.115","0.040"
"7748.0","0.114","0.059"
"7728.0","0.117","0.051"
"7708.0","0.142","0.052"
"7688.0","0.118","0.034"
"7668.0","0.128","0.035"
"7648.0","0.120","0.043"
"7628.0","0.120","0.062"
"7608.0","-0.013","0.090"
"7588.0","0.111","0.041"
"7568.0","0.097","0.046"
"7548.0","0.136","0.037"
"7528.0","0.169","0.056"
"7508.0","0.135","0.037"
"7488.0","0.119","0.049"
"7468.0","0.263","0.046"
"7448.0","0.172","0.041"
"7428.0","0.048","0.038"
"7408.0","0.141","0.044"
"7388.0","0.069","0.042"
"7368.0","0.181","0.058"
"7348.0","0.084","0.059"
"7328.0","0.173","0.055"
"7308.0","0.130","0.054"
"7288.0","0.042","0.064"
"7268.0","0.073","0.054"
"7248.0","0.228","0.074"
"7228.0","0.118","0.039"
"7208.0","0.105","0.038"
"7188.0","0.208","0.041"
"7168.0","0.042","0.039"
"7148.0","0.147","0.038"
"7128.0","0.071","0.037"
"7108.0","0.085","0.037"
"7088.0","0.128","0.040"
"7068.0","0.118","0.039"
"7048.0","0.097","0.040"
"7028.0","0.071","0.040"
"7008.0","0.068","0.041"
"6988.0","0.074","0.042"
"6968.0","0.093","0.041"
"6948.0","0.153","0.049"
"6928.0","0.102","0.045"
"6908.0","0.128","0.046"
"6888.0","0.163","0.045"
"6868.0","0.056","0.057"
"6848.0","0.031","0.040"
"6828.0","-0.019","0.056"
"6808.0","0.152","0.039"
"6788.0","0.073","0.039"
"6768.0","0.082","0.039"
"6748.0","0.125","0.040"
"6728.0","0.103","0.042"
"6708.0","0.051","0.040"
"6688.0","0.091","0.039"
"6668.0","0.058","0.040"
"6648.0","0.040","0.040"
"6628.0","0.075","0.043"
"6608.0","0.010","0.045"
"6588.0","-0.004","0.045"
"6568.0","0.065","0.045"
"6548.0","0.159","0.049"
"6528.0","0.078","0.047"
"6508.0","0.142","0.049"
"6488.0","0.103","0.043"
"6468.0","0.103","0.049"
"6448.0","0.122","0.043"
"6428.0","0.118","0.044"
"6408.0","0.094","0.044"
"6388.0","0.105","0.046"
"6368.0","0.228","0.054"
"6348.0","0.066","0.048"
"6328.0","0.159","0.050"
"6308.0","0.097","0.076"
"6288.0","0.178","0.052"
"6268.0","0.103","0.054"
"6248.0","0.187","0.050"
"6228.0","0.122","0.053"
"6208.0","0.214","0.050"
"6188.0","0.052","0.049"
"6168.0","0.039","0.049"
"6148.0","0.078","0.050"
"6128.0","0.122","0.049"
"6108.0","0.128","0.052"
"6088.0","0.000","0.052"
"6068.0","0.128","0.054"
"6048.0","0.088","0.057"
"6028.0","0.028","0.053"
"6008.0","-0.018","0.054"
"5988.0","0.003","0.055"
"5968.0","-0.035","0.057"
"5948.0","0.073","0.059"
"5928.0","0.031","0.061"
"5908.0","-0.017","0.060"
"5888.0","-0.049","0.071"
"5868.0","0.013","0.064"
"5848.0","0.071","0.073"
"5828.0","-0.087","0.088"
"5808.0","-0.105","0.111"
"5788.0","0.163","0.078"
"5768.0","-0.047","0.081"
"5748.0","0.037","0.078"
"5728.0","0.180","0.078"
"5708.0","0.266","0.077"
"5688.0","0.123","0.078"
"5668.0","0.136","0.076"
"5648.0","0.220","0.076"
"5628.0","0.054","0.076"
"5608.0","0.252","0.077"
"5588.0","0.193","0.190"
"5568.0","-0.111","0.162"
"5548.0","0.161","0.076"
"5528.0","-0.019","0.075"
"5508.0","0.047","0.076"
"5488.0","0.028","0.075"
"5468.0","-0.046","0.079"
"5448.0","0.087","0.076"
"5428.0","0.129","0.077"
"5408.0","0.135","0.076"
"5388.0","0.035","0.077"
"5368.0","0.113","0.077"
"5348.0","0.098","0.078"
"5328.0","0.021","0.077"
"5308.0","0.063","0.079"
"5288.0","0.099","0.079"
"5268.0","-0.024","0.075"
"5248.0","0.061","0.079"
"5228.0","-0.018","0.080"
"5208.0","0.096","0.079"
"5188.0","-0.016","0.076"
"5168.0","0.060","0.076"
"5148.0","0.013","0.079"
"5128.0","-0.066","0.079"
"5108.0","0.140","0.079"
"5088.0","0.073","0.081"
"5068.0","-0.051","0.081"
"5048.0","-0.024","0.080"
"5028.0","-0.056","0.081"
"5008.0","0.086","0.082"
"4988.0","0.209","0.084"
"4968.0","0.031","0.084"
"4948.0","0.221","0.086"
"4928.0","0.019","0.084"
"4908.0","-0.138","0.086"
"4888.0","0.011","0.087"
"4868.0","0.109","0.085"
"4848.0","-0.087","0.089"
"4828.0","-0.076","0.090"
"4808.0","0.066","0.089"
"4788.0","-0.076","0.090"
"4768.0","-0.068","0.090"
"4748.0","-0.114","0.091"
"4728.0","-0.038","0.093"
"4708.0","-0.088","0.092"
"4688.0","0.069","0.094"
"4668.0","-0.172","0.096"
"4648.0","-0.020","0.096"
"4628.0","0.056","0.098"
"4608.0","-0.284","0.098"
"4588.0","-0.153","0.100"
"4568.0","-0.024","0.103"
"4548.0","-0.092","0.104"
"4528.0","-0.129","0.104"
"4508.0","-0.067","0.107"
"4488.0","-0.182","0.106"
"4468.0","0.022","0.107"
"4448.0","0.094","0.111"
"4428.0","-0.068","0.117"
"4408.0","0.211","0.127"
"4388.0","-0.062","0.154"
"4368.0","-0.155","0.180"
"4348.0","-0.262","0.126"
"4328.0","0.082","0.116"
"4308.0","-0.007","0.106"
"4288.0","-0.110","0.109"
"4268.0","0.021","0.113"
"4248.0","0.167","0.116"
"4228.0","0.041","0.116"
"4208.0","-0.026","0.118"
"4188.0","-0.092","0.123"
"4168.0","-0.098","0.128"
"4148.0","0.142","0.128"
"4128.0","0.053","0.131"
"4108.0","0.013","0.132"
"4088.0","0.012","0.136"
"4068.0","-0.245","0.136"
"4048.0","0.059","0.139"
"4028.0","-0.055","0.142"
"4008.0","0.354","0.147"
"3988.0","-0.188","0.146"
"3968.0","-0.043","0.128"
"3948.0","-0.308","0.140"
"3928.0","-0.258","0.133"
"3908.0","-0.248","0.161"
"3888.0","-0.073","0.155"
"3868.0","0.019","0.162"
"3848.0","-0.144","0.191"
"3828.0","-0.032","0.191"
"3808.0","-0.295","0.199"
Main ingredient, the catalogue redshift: 0.139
